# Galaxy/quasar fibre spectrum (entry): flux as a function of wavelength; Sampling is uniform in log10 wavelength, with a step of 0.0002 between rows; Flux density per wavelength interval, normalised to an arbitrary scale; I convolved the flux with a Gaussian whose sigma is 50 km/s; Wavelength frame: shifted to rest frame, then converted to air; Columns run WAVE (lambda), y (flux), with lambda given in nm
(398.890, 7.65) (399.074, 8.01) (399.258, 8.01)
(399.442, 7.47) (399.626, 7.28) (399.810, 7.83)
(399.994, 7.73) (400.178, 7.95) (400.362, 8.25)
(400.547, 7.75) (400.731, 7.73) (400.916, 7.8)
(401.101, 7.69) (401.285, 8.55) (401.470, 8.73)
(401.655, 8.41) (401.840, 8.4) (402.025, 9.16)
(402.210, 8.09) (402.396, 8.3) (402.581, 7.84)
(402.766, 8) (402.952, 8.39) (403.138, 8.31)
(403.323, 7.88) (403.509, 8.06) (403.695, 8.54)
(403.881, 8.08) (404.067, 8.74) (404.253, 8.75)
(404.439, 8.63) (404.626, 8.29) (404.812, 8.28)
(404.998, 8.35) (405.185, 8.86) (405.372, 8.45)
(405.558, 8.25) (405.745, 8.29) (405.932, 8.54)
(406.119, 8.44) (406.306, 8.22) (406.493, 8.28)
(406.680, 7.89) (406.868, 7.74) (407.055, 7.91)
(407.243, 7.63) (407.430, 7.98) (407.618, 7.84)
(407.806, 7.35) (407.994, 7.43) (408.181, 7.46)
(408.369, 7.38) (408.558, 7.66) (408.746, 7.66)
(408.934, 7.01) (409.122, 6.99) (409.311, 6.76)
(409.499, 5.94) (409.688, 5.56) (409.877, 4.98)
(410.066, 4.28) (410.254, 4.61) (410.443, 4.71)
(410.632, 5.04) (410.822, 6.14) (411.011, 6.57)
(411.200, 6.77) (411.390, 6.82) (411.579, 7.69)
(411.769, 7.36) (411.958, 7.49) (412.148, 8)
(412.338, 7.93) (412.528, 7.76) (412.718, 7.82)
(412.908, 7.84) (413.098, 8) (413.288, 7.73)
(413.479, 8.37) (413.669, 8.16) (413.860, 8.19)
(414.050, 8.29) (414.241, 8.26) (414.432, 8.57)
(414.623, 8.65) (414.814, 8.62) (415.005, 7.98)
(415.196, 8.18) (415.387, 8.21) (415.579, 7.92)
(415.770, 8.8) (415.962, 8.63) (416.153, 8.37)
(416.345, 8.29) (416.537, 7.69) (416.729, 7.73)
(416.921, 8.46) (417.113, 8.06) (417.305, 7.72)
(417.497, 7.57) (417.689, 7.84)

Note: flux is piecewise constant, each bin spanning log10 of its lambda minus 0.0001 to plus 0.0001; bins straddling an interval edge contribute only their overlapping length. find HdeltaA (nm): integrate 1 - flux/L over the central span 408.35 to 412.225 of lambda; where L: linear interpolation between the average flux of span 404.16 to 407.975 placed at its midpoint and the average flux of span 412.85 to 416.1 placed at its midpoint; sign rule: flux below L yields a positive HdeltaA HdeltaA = 0.85 nm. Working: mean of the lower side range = 8.18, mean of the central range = 6.42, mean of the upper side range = 8.27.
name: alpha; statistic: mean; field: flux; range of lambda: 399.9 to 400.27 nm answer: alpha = 7.85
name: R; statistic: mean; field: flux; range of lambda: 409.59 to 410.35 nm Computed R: 4.86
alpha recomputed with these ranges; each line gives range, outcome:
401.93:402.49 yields 8.51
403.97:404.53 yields 8.71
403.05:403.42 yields 8.1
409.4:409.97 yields 5.5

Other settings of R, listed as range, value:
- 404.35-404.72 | 8.45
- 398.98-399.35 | 8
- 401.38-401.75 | 8.57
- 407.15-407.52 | 7.82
